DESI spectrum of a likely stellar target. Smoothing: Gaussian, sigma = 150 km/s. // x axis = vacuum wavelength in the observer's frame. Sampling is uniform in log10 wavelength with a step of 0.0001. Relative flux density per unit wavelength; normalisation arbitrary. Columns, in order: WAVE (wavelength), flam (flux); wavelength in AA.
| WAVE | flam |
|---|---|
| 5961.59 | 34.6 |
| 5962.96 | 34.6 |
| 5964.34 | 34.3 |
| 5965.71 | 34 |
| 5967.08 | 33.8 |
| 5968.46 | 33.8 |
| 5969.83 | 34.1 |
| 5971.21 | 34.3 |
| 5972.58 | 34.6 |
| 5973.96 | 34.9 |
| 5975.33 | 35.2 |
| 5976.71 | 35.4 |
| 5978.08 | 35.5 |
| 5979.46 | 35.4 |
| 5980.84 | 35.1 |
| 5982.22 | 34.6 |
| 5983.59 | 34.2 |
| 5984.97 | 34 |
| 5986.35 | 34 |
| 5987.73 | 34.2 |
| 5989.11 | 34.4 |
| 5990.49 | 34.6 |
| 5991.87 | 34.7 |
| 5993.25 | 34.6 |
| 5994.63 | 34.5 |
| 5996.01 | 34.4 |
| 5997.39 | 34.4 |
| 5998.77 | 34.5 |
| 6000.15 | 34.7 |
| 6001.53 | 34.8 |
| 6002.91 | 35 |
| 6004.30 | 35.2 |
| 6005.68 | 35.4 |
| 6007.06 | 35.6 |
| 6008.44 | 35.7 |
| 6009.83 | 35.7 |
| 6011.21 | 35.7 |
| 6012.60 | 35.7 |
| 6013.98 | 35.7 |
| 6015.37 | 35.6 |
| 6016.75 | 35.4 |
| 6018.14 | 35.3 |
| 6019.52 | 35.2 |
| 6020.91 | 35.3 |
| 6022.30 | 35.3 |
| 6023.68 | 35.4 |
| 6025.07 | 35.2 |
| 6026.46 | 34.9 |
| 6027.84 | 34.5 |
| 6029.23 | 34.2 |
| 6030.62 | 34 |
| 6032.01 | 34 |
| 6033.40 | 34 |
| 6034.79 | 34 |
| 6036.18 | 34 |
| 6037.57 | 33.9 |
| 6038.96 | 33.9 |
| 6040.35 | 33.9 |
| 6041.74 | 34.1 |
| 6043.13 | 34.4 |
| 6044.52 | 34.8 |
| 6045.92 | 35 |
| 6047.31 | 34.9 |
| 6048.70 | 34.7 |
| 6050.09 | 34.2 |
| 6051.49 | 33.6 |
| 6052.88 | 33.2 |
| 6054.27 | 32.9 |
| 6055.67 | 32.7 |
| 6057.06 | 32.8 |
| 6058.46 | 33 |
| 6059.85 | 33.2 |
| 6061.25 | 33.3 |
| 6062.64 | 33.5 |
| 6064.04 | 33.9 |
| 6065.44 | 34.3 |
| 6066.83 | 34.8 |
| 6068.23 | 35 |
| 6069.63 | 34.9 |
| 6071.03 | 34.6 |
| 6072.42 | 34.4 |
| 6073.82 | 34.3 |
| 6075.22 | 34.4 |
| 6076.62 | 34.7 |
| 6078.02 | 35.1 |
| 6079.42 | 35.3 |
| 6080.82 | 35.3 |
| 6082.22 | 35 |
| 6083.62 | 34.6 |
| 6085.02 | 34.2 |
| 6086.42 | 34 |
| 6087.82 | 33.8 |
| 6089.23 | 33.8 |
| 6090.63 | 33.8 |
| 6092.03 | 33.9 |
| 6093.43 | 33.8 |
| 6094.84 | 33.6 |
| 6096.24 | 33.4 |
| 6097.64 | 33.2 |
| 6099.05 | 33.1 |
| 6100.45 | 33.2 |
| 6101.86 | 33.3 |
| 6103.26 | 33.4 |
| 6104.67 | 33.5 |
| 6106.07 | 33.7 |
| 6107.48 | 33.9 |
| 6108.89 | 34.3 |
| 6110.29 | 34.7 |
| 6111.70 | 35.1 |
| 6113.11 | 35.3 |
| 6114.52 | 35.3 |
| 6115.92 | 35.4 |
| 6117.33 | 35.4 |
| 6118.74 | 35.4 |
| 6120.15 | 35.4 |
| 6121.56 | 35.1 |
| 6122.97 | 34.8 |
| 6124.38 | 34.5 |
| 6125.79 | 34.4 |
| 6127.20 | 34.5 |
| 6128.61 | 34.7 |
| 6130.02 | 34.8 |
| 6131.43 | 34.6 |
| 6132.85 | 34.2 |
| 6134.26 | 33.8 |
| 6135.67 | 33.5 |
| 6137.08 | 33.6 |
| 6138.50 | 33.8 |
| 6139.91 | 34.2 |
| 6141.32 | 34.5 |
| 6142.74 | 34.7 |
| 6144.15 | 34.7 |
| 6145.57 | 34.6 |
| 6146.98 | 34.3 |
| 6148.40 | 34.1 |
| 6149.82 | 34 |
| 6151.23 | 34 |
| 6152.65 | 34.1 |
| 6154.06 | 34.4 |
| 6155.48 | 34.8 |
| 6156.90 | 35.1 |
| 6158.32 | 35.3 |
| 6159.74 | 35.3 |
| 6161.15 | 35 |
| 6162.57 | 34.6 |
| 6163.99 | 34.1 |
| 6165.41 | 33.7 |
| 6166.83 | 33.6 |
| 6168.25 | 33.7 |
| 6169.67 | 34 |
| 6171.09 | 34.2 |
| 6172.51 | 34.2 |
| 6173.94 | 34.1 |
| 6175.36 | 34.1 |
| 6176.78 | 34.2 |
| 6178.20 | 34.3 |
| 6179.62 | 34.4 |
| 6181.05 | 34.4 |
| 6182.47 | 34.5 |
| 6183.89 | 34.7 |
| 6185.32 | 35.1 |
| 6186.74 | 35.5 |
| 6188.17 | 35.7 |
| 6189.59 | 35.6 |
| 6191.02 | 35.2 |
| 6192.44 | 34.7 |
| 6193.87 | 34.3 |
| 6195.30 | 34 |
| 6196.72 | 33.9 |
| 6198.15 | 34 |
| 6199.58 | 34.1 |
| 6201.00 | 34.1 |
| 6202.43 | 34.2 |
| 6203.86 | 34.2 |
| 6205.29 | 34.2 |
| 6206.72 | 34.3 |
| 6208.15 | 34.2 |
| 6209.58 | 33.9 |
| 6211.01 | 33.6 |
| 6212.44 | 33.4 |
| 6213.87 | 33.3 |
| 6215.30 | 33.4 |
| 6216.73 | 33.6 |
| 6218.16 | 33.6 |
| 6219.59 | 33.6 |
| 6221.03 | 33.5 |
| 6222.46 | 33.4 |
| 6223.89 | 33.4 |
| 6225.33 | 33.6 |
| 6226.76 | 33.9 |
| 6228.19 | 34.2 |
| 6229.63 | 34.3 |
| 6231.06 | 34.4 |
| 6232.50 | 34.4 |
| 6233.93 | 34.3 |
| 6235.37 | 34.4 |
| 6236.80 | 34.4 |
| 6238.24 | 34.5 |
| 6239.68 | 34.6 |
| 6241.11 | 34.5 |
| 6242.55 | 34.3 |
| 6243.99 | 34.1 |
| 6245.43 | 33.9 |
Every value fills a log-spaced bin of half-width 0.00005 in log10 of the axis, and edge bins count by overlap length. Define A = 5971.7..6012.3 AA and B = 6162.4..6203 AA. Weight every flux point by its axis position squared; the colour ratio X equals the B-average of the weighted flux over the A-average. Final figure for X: 1.0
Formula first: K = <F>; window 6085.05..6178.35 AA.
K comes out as 34.3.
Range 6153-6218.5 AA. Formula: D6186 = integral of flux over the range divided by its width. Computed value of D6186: 34.3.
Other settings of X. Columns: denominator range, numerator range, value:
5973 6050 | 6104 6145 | 1.03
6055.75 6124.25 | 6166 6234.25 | 1.03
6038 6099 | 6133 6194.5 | 1.04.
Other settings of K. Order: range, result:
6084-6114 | 33.9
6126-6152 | 34.3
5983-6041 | 34.8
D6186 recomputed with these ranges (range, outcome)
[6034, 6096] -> 34.1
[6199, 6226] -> 33.8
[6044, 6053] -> 34.4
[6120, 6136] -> 34.5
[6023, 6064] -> 34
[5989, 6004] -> 34.6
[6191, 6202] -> 34.2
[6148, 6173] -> 34.4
